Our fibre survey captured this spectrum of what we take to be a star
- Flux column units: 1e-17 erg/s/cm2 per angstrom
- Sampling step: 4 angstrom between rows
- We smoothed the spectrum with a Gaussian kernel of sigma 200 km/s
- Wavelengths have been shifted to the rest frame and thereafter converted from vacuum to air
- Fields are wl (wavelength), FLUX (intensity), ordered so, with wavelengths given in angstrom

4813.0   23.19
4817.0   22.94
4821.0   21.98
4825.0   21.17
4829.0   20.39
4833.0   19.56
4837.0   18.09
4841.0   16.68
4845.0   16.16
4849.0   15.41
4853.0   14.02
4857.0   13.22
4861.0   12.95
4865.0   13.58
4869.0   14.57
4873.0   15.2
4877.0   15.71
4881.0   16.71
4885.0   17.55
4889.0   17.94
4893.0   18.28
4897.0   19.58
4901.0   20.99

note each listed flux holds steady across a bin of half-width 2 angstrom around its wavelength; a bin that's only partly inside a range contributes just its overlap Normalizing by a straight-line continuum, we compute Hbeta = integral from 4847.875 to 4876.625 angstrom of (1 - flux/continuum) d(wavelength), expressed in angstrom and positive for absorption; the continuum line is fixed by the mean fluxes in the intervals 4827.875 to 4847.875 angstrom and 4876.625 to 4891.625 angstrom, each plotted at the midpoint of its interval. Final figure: 5.5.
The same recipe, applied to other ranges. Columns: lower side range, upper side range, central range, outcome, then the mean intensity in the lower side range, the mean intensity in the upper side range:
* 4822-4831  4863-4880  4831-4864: 4.5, 20.9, 14.9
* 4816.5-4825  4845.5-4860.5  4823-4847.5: 0.0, 22.1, 14.3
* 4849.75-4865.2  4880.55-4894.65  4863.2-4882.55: 0.7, 13.6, 17.7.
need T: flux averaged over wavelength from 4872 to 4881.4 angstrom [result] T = 15.8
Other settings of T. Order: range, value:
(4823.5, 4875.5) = 16.2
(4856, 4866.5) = 13.2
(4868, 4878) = 15.2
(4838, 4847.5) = 16.5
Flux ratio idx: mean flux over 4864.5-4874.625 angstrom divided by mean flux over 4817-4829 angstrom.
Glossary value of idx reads 0.67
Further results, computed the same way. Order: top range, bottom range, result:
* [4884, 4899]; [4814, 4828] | 0.84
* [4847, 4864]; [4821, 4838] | 0.69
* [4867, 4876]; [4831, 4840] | 0.81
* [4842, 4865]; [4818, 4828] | 0.67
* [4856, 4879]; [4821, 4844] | 0.74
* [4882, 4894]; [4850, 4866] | 1.31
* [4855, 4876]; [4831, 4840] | 0.75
